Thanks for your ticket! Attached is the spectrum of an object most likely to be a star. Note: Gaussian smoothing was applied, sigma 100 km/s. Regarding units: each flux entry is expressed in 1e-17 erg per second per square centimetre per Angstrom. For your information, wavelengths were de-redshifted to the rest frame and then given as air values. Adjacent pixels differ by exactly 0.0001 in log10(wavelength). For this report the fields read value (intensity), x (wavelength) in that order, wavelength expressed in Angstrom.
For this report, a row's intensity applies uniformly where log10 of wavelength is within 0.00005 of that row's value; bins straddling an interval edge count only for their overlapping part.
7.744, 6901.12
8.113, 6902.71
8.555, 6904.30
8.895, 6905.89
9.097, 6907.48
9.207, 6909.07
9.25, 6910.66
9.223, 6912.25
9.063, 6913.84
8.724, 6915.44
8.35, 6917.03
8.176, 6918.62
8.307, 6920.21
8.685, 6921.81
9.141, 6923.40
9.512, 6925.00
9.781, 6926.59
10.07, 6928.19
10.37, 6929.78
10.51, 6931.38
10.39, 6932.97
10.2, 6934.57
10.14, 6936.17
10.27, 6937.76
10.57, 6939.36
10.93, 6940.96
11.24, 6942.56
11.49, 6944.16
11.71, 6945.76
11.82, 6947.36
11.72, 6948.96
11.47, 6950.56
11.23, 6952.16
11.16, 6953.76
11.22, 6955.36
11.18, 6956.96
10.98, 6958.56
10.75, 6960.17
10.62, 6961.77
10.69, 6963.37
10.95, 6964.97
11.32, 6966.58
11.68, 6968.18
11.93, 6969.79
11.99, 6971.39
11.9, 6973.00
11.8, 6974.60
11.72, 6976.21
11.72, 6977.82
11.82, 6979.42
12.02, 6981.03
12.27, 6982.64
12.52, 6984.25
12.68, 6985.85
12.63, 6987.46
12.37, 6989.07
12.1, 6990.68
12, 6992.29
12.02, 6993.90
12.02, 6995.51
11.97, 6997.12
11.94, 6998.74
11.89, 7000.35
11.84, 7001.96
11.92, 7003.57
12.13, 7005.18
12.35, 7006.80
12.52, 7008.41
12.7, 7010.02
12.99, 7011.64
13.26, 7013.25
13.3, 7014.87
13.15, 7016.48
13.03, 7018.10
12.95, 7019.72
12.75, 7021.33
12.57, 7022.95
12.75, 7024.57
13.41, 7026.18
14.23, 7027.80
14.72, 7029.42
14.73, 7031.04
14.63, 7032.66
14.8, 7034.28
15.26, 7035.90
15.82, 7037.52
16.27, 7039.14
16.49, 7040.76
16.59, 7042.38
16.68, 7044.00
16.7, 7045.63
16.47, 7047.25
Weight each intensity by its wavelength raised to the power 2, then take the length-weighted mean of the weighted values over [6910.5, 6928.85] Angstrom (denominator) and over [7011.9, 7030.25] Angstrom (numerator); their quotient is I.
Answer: 1.52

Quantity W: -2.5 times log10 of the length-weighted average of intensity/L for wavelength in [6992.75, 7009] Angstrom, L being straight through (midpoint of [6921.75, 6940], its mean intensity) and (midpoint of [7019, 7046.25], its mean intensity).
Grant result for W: 0.11 mag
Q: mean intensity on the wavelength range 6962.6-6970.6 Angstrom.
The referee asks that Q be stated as 11.3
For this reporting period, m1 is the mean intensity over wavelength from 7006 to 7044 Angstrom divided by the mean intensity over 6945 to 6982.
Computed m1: 1.22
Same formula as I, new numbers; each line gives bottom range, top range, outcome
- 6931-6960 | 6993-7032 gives 1.19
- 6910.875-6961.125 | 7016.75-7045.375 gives 1.46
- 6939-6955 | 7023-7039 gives 1.31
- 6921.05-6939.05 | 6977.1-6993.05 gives 1.25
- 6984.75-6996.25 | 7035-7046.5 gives 1.34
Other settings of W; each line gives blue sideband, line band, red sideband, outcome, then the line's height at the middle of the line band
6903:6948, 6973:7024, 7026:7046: 0.10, 13.5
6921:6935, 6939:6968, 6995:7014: -0.05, 10.7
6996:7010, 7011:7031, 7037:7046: 0.06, 14.1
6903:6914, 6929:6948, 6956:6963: -0.07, 10.1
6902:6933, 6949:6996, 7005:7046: 0.00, 11.7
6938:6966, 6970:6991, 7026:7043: 0.04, 12.6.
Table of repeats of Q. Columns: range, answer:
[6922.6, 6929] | 9.63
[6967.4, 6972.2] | 11.9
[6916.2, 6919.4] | 8.28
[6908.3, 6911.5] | 9.24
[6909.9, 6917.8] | 8.92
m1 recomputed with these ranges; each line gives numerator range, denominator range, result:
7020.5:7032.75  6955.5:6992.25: 1.17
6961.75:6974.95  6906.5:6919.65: 1.29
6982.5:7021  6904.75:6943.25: 1.30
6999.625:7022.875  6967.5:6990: 1.05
